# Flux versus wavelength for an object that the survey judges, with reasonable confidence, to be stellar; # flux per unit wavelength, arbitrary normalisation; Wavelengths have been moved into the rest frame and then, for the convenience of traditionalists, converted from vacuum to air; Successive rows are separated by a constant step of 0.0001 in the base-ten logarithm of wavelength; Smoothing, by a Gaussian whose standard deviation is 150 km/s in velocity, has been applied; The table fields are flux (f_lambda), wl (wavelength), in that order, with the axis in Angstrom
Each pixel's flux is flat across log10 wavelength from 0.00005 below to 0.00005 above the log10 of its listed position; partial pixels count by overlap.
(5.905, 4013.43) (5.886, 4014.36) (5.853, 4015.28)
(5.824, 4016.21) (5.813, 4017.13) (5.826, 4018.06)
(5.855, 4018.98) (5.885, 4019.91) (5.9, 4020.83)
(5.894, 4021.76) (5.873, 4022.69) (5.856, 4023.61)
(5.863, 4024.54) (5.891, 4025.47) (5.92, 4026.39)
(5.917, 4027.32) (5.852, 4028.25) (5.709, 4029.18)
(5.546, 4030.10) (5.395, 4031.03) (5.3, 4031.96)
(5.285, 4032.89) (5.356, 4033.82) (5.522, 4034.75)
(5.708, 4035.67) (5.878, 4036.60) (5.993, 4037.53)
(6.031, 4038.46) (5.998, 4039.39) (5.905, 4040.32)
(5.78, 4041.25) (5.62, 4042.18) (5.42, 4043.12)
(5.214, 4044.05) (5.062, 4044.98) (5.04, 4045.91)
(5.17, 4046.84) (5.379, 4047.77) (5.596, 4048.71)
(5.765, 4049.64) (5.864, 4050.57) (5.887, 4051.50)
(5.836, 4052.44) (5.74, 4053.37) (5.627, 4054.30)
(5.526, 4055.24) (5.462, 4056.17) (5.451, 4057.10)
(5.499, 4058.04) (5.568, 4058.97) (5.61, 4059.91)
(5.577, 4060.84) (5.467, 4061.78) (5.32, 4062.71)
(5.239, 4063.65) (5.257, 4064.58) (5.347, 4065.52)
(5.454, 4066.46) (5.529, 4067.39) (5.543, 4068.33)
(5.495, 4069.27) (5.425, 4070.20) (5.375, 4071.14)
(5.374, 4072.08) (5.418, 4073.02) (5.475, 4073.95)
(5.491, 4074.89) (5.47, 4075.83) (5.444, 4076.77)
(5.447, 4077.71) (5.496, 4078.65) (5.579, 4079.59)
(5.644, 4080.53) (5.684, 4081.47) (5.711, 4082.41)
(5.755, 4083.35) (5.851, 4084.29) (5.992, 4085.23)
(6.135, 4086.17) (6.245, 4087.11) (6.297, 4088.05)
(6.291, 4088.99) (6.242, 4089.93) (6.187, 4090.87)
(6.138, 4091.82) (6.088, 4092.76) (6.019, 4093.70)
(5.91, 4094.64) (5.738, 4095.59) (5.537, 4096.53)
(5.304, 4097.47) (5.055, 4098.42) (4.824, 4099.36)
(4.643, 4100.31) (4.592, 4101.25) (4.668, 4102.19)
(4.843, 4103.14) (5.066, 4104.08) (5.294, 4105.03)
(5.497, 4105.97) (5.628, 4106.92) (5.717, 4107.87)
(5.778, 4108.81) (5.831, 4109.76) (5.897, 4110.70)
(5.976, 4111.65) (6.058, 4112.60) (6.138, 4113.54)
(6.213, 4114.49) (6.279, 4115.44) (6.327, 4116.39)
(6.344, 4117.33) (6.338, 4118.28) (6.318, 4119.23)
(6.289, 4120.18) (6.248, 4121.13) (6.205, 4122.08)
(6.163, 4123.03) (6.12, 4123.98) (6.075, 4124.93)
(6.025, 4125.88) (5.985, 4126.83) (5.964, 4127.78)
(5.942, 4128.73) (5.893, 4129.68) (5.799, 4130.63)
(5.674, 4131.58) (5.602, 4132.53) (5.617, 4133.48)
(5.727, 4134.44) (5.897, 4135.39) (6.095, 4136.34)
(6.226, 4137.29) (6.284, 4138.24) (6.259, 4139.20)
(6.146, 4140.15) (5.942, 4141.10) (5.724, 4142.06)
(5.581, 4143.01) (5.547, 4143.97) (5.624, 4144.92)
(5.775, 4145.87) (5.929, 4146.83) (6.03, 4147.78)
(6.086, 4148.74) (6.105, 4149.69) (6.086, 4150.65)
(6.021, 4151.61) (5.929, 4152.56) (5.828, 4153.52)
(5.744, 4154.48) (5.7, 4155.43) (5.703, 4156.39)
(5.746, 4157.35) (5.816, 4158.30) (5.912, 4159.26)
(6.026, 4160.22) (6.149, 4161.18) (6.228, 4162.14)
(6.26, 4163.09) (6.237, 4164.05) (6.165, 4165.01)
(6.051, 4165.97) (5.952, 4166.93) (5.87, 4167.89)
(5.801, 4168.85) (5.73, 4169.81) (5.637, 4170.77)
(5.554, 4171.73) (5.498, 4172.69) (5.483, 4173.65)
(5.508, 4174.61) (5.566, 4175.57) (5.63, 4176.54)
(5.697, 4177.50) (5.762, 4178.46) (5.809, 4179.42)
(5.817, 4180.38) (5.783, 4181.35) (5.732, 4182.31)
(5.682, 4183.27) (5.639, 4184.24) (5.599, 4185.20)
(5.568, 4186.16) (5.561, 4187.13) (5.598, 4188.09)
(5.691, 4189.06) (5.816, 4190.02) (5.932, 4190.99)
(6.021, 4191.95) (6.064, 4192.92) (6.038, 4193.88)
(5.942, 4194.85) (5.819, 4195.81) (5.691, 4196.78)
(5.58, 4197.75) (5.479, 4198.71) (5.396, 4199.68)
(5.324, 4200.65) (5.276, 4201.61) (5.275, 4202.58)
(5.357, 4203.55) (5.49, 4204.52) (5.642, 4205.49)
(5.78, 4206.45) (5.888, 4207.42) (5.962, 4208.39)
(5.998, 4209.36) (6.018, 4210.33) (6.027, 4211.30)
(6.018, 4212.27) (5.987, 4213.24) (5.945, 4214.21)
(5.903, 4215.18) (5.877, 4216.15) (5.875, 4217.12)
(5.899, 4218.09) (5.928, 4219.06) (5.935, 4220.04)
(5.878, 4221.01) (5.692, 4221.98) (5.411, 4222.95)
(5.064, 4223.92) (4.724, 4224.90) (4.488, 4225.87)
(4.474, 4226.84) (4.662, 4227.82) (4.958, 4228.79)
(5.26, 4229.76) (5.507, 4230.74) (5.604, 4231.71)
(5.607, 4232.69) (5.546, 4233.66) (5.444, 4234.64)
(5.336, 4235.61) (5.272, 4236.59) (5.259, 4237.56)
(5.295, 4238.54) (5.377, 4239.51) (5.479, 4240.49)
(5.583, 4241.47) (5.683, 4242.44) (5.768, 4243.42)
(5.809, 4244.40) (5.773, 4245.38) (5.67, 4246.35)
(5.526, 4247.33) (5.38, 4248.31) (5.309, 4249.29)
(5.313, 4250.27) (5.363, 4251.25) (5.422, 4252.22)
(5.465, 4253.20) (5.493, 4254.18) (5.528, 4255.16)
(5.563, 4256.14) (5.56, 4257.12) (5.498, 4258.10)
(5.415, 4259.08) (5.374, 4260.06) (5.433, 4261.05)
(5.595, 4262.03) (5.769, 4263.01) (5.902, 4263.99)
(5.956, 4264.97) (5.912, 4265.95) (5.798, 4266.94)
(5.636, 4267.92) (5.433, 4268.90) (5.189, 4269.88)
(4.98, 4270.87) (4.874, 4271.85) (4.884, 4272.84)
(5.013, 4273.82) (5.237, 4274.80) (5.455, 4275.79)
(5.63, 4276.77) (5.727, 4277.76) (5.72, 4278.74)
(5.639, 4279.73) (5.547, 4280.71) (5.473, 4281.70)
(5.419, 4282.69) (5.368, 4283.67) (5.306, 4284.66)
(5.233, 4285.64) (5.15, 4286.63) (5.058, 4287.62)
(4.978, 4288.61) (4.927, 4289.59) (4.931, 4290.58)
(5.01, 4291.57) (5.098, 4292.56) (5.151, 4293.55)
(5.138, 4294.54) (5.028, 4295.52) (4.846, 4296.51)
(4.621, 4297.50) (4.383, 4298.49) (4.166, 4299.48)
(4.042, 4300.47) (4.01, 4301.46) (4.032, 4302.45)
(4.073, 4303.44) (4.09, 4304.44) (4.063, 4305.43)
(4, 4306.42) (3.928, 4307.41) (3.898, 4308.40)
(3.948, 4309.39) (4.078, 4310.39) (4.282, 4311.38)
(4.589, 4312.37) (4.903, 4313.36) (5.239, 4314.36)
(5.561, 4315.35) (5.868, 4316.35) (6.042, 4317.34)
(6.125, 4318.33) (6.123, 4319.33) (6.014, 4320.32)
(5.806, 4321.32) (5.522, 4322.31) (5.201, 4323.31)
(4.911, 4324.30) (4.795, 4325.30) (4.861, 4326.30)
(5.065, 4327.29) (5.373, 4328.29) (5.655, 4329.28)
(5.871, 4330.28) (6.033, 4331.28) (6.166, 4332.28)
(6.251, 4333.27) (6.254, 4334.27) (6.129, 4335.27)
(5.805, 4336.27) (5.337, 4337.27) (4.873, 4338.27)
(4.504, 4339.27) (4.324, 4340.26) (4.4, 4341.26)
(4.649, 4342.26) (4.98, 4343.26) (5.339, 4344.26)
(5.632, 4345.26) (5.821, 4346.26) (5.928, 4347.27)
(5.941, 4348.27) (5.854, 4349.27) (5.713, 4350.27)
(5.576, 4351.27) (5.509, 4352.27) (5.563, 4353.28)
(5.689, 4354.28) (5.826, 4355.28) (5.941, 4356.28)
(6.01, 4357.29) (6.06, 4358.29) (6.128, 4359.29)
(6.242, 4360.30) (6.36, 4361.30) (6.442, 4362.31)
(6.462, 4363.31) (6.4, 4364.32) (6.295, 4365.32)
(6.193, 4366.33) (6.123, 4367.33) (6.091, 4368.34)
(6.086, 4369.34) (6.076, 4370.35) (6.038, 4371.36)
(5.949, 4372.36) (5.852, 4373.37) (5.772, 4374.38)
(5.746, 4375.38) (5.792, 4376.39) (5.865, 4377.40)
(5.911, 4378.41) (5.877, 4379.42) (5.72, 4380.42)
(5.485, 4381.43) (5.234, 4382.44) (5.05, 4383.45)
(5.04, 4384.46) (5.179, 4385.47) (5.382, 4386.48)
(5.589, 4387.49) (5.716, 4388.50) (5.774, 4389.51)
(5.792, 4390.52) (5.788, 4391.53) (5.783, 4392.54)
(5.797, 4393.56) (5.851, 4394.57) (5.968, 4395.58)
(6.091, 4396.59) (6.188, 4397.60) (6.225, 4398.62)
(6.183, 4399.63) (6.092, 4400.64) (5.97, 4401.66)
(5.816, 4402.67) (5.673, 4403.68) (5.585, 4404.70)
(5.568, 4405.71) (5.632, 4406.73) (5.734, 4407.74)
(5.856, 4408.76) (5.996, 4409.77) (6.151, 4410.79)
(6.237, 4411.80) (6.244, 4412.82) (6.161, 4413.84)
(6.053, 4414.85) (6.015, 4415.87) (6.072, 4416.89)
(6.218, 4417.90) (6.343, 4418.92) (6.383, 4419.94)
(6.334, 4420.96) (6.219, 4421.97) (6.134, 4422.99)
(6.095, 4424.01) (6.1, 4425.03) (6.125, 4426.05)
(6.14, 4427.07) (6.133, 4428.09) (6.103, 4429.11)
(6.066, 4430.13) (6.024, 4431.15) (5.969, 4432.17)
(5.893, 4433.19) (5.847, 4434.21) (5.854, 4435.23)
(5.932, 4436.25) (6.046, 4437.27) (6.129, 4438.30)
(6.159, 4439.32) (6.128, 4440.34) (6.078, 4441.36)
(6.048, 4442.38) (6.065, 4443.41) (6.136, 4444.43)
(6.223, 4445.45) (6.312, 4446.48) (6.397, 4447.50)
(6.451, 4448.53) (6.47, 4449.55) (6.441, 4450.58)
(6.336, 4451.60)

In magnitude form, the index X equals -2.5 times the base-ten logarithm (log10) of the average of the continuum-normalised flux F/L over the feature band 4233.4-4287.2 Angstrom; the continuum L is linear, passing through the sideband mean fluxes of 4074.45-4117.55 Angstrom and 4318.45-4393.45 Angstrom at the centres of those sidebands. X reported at 0.04 mag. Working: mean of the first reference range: 5.7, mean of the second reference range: 5.69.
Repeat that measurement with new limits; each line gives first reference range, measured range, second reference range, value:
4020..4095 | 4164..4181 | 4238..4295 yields -0.04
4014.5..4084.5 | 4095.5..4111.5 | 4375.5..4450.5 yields 0.07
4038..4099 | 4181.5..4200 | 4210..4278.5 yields -0.04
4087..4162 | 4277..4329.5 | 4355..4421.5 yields 0.19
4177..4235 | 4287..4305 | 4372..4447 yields 0.23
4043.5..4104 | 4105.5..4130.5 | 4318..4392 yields -0.09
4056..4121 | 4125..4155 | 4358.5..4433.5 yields -0.04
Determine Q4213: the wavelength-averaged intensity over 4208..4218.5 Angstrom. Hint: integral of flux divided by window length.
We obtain 5.96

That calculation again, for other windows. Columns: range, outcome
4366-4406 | 5.8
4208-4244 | 5.53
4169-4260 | 5.58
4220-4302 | 5.3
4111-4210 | 5.86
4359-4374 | 6.18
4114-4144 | 6.03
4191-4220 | 5.78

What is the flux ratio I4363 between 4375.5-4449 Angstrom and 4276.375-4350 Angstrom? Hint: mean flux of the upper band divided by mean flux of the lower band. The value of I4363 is 1.16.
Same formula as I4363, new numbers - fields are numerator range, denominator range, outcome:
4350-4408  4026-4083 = 1.05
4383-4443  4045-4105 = 1.07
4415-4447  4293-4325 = 1.27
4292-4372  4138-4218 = 0.92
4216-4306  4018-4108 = 0.94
